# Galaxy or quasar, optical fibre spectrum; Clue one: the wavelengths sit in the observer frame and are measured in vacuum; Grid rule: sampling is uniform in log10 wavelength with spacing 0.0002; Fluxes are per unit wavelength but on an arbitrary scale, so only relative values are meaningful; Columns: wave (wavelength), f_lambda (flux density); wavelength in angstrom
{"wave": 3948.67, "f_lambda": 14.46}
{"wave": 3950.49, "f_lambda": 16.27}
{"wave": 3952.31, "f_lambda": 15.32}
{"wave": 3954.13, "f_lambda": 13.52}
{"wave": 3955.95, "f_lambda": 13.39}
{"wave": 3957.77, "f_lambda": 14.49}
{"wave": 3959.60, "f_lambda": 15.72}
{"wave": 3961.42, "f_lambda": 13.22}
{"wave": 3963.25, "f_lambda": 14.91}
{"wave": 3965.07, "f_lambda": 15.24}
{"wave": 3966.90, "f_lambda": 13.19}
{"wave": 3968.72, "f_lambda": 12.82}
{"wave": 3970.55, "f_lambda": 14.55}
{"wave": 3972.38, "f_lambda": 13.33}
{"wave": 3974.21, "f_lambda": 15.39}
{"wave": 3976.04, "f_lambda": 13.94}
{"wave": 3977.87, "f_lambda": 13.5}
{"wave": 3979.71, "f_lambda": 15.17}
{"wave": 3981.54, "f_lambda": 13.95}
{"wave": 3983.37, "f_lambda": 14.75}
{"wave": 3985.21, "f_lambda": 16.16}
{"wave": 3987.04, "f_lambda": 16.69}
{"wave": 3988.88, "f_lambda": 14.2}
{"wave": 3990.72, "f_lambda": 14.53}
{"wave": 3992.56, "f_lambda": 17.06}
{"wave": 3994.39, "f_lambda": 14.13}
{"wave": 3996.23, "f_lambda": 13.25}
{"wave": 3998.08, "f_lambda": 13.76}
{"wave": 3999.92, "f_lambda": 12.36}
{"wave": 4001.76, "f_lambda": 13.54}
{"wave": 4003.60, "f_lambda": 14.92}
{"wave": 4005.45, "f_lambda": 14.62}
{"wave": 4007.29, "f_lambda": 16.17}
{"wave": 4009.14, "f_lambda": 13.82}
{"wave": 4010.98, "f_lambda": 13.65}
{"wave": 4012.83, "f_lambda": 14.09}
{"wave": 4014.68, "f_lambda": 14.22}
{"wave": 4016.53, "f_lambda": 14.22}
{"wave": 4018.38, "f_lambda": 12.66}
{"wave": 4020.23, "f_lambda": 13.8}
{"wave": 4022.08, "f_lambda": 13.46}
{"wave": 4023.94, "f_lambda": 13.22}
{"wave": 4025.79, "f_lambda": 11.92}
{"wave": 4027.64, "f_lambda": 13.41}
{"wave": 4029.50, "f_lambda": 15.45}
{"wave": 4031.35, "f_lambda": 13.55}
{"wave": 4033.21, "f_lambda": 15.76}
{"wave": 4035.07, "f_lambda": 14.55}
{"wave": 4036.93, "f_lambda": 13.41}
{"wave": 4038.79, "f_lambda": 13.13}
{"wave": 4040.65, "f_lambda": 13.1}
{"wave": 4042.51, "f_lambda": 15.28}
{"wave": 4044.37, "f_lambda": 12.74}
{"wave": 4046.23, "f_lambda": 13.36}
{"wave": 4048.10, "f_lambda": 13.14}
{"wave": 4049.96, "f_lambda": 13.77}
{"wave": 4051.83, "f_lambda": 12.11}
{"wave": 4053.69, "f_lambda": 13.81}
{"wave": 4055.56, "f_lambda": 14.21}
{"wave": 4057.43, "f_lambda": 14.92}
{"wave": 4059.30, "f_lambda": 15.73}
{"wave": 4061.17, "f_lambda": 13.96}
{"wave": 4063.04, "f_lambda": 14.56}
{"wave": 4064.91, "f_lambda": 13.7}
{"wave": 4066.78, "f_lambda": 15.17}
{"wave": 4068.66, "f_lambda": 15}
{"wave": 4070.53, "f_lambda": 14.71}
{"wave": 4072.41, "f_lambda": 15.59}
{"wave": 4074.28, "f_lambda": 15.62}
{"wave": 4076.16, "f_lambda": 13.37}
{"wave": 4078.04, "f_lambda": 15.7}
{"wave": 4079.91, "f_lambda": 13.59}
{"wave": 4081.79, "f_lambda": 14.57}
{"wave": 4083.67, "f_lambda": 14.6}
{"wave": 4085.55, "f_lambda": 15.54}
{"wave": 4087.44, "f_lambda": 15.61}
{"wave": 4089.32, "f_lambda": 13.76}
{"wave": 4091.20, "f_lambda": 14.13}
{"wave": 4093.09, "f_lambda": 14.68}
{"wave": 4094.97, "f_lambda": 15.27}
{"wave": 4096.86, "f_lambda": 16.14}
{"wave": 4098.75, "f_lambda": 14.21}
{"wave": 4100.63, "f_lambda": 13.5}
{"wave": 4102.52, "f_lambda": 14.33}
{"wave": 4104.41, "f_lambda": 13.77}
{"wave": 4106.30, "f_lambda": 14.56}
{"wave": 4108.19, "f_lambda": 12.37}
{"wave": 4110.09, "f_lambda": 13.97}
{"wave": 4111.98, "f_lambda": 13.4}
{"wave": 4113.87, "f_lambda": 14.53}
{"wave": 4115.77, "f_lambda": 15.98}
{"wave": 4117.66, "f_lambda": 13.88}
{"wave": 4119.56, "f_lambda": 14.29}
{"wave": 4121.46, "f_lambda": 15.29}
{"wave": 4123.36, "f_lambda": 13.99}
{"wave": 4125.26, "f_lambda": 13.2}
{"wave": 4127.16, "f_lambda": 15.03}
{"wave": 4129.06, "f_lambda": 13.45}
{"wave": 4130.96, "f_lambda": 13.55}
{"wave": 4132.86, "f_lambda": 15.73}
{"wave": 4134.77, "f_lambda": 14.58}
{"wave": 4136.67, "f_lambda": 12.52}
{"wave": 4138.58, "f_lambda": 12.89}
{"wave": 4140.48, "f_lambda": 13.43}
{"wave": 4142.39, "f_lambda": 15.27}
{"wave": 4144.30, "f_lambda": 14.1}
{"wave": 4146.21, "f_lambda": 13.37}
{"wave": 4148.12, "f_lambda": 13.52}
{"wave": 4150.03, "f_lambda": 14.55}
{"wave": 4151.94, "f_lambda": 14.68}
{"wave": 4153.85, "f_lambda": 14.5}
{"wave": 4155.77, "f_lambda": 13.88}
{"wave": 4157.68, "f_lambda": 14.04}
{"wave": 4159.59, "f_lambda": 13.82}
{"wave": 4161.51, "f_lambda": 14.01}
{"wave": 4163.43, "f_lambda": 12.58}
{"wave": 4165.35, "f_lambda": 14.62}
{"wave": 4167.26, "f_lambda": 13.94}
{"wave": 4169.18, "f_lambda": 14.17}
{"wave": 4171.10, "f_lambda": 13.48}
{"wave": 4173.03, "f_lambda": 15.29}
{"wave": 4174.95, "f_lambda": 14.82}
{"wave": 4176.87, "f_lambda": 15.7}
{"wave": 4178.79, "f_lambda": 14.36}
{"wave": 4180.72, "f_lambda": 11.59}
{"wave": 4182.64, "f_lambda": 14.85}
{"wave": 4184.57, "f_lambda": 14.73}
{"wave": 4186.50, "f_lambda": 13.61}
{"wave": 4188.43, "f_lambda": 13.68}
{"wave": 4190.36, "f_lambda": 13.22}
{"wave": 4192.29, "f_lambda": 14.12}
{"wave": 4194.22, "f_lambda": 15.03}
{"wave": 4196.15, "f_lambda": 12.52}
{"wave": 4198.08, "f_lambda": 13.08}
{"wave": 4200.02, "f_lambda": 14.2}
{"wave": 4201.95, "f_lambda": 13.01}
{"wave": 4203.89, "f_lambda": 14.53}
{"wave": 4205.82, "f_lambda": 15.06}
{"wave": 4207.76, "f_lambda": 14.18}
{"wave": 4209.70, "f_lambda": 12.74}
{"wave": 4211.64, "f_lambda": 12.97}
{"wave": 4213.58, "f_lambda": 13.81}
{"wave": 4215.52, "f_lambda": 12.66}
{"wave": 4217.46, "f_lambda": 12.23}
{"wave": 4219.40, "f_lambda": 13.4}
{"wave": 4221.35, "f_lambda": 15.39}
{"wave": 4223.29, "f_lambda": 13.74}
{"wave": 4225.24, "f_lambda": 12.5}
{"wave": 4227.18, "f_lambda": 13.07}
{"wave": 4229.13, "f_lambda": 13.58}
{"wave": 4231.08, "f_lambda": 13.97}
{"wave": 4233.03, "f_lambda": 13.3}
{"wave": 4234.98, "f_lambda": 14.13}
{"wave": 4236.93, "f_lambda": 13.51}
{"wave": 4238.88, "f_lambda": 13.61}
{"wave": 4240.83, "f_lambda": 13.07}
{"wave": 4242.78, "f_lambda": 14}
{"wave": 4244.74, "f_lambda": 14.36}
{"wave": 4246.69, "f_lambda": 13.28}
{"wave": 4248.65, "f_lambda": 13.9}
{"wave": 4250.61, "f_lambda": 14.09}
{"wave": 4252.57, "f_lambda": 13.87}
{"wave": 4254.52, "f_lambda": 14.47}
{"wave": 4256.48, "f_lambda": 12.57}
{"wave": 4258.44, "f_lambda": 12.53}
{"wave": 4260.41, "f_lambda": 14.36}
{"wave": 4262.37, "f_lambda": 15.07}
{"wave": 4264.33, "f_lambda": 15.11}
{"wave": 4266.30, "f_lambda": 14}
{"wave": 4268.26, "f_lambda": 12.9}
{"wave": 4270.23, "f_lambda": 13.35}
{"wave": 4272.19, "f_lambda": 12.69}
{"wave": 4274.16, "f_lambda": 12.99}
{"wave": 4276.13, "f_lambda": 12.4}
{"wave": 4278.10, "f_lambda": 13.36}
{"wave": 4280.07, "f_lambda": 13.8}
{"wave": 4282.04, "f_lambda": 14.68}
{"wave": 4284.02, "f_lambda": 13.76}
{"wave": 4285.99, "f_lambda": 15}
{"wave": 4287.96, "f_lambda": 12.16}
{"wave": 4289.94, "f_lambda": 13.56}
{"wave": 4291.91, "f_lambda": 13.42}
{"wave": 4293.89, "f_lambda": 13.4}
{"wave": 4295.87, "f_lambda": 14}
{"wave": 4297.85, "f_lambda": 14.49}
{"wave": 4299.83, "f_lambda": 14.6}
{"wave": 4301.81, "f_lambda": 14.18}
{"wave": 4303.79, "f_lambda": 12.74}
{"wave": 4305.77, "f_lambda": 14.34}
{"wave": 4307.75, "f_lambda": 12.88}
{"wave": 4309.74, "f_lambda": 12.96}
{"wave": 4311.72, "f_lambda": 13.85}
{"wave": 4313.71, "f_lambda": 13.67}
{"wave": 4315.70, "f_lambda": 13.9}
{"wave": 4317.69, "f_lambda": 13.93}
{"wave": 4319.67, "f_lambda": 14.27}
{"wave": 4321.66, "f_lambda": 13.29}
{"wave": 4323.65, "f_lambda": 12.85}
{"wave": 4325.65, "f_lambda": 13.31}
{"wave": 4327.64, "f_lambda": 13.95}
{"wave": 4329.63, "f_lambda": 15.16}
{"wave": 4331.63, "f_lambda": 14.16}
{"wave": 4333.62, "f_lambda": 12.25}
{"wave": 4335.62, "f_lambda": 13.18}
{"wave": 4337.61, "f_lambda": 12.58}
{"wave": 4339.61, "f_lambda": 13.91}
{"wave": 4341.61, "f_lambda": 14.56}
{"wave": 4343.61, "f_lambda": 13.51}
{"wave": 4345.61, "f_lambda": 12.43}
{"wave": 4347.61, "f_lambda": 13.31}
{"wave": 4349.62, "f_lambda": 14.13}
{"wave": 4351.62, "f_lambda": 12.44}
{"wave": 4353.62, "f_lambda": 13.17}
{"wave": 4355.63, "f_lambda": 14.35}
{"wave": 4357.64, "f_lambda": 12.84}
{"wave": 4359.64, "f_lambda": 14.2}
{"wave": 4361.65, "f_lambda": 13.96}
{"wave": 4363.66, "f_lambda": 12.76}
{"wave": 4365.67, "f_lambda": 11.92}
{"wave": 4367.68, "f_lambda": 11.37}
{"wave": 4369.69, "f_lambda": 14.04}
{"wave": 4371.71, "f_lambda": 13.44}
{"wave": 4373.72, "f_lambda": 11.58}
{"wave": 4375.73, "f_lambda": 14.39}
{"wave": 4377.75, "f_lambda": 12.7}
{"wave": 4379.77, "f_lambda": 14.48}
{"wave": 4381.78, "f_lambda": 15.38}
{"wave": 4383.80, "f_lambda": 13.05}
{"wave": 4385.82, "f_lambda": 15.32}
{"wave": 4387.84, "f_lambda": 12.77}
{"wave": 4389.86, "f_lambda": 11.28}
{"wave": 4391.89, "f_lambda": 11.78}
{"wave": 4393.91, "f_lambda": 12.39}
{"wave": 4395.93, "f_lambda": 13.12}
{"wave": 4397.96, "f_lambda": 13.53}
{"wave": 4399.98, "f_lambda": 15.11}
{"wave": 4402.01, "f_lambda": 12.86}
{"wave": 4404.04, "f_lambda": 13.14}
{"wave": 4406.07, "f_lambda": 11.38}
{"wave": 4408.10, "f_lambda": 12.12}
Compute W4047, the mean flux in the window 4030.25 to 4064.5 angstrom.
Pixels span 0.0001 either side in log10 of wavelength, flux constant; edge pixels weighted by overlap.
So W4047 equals 14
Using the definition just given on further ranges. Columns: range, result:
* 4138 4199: 14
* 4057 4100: 14.8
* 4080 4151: 14.2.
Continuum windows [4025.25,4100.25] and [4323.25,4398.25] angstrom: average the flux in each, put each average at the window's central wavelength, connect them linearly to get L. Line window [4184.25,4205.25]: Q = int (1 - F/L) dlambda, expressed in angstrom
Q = 0.13 angstrom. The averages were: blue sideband 14.3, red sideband 13.3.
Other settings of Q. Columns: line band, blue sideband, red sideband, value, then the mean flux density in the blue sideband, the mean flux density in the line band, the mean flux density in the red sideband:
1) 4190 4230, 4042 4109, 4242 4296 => 0.9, 14.4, 13.6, 13.7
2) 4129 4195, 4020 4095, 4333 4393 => -0.8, 14.2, 14.1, 13.2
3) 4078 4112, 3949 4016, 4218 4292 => -0.7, 14.4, 14.4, 13.7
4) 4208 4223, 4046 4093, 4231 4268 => 0.6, 14.4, 13.4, 13.8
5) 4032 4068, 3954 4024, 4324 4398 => 0.2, 14.3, 14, 13.3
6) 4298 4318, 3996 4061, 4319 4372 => -0.4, 13.9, 13.7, 13.4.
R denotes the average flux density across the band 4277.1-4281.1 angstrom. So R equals 13.6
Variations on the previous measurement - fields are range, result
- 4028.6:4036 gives 14.8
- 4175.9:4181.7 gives 13.9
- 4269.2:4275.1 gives 13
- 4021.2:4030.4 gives 13.5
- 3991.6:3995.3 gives 15.6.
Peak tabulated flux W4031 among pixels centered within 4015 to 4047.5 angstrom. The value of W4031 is 15.76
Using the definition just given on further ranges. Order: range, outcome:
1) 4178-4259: 15.39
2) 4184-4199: 15.03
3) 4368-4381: 14.48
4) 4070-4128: 16.14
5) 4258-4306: 15.11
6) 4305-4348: 15.16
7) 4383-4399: 15.32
